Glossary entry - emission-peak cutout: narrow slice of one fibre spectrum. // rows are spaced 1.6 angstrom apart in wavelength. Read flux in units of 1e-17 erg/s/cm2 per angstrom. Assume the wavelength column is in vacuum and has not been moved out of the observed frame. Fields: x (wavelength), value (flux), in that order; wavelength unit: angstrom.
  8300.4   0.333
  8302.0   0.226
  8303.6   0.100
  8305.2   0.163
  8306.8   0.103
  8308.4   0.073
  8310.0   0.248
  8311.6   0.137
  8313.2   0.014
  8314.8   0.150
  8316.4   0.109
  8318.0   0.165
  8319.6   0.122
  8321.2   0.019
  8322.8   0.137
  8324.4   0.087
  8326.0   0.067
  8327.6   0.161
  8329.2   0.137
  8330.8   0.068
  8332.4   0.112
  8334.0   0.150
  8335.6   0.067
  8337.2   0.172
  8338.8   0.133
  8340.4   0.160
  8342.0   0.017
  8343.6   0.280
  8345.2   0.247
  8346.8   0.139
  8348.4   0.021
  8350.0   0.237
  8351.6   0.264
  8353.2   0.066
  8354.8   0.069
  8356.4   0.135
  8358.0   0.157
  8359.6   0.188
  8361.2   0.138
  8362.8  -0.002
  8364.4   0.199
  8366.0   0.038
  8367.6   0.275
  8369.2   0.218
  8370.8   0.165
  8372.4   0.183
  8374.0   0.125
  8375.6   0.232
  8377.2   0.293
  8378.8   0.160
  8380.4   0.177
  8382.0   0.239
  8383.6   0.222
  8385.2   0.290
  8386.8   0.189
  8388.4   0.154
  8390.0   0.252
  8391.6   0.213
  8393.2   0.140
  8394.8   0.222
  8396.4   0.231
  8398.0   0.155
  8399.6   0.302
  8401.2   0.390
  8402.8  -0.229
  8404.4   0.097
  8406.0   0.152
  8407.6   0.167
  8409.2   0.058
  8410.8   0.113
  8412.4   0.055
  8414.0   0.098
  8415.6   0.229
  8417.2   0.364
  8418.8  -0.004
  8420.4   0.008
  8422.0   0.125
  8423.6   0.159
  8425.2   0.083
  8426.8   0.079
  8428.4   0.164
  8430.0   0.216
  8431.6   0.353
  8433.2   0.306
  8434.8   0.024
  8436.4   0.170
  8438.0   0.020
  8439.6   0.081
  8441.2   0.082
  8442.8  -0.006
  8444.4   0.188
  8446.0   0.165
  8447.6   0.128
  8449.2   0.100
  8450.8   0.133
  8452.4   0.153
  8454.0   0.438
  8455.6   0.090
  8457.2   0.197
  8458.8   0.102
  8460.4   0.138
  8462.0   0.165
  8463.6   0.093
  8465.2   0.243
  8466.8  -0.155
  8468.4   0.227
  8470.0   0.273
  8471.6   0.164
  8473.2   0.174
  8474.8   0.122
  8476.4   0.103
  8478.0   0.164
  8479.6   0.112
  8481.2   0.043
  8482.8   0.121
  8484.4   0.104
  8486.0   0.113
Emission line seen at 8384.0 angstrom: C III]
